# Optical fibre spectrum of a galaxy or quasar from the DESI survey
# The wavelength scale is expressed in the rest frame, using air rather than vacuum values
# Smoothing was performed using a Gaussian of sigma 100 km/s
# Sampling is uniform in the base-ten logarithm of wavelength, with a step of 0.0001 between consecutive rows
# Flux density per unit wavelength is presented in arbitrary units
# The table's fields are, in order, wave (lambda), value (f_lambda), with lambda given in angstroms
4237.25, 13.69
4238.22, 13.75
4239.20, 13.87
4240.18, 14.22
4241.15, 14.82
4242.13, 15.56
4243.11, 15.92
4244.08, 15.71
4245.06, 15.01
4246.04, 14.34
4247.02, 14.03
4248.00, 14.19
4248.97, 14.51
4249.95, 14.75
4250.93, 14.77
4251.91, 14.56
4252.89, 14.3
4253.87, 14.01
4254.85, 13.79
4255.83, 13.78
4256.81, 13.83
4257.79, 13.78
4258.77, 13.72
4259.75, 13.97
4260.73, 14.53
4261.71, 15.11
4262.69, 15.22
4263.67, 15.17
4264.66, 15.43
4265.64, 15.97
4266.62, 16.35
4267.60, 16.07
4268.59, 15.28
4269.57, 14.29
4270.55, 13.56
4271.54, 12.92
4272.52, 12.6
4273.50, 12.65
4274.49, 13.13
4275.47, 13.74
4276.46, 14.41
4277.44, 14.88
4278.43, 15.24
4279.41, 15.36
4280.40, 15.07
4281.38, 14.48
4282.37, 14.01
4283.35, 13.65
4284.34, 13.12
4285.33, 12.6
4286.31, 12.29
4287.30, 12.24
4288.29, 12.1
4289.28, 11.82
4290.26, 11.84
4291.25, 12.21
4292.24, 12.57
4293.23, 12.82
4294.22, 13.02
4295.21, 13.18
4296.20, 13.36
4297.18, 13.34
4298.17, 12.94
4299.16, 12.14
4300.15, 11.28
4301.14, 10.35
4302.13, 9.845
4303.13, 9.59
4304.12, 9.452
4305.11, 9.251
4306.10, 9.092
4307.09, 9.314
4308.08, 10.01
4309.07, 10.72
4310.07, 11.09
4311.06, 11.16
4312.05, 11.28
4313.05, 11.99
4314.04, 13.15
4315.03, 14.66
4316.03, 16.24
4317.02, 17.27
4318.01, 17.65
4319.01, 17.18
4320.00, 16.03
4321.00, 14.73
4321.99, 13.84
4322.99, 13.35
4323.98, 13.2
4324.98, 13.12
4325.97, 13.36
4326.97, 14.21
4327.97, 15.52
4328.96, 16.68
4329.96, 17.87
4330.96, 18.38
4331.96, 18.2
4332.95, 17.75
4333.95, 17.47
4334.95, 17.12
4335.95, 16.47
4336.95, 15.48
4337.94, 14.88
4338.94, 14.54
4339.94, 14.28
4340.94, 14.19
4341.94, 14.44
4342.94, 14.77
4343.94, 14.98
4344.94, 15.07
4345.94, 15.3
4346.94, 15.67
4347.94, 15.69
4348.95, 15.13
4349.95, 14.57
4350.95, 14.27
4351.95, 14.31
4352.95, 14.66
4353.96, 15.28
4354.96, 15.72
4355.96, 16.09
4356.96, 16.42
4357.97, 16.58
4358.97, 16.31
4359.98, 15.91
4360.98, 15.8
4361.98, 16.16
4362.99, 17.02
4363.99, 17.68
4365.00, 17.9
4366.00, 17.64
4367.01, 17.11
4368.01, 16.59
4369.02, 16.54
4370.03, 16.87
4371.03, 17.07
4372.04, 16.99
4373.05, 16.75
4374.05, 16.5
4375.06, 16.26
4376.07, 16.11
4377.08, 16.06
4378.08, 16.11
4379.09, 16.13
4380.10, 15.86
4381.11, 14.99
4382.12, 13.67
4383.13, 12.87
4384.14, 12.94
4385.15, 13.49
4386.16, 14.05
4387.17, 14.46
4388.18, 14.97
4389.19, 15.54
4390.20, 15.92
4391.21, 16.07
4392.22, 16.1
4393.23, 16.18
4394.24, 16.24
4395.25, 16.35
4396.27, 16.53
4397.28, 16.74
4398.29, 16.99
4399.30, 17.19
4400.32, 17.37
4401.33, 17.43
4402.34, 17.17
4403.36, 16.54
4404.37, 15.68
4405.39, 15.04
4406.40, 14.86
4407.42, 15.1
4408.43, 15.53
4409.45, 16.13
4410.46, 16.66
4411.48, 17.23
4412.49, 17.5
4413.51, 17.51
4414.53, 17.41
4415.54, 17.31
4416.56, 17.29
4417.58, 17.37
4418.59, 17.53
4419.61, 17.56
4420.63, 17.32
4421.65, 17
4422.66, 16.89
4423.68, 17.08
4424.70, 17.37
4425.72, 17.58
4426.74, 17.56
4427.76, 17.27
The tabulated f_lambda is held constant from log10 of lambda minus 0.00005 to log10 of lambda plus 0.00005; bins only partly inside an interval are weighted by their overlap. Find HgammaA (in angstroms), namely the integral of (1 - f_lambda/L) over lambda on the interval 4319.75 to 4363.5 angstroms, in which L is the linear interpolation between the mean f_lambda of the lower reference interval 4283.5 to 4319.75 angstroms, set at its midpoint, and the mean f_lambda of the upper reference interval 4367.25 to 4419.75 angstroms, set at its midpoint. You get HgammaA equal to -4.7 angstroms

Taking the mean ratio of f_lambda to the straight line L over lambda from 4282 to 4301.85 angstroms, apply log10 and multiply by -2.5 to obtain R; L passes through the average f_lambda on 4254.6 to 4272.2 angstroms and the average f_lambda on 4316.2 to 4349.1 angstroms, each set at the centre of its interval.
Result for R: 0.20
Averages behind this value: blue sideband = 14.6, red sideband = 15.6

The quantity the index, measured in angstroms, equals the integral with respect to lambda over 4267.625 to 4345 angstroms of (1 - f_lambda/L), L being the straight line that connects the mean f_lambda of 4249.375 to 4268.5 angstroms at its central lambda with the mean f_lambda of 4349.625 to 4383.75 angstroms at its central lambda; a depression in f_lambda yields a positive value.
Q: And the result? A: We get 8.1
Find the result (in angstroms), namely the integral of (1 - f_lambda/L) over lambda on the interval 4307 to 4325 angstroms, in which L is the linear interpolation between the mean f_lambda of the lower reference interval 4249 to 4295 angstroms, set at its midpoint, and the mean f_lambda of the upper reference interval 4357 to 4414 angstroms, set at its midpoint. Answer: 1.48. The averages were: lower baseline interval 13.9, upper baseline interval 16.1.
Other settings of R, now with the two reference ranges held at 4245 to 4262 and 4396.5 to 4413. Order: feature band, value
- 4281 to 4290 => 0.145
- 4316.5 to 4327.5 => 0.024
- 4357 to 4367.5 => -0.063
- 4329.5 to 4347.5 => -0.031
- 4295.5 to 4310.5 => 0.352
